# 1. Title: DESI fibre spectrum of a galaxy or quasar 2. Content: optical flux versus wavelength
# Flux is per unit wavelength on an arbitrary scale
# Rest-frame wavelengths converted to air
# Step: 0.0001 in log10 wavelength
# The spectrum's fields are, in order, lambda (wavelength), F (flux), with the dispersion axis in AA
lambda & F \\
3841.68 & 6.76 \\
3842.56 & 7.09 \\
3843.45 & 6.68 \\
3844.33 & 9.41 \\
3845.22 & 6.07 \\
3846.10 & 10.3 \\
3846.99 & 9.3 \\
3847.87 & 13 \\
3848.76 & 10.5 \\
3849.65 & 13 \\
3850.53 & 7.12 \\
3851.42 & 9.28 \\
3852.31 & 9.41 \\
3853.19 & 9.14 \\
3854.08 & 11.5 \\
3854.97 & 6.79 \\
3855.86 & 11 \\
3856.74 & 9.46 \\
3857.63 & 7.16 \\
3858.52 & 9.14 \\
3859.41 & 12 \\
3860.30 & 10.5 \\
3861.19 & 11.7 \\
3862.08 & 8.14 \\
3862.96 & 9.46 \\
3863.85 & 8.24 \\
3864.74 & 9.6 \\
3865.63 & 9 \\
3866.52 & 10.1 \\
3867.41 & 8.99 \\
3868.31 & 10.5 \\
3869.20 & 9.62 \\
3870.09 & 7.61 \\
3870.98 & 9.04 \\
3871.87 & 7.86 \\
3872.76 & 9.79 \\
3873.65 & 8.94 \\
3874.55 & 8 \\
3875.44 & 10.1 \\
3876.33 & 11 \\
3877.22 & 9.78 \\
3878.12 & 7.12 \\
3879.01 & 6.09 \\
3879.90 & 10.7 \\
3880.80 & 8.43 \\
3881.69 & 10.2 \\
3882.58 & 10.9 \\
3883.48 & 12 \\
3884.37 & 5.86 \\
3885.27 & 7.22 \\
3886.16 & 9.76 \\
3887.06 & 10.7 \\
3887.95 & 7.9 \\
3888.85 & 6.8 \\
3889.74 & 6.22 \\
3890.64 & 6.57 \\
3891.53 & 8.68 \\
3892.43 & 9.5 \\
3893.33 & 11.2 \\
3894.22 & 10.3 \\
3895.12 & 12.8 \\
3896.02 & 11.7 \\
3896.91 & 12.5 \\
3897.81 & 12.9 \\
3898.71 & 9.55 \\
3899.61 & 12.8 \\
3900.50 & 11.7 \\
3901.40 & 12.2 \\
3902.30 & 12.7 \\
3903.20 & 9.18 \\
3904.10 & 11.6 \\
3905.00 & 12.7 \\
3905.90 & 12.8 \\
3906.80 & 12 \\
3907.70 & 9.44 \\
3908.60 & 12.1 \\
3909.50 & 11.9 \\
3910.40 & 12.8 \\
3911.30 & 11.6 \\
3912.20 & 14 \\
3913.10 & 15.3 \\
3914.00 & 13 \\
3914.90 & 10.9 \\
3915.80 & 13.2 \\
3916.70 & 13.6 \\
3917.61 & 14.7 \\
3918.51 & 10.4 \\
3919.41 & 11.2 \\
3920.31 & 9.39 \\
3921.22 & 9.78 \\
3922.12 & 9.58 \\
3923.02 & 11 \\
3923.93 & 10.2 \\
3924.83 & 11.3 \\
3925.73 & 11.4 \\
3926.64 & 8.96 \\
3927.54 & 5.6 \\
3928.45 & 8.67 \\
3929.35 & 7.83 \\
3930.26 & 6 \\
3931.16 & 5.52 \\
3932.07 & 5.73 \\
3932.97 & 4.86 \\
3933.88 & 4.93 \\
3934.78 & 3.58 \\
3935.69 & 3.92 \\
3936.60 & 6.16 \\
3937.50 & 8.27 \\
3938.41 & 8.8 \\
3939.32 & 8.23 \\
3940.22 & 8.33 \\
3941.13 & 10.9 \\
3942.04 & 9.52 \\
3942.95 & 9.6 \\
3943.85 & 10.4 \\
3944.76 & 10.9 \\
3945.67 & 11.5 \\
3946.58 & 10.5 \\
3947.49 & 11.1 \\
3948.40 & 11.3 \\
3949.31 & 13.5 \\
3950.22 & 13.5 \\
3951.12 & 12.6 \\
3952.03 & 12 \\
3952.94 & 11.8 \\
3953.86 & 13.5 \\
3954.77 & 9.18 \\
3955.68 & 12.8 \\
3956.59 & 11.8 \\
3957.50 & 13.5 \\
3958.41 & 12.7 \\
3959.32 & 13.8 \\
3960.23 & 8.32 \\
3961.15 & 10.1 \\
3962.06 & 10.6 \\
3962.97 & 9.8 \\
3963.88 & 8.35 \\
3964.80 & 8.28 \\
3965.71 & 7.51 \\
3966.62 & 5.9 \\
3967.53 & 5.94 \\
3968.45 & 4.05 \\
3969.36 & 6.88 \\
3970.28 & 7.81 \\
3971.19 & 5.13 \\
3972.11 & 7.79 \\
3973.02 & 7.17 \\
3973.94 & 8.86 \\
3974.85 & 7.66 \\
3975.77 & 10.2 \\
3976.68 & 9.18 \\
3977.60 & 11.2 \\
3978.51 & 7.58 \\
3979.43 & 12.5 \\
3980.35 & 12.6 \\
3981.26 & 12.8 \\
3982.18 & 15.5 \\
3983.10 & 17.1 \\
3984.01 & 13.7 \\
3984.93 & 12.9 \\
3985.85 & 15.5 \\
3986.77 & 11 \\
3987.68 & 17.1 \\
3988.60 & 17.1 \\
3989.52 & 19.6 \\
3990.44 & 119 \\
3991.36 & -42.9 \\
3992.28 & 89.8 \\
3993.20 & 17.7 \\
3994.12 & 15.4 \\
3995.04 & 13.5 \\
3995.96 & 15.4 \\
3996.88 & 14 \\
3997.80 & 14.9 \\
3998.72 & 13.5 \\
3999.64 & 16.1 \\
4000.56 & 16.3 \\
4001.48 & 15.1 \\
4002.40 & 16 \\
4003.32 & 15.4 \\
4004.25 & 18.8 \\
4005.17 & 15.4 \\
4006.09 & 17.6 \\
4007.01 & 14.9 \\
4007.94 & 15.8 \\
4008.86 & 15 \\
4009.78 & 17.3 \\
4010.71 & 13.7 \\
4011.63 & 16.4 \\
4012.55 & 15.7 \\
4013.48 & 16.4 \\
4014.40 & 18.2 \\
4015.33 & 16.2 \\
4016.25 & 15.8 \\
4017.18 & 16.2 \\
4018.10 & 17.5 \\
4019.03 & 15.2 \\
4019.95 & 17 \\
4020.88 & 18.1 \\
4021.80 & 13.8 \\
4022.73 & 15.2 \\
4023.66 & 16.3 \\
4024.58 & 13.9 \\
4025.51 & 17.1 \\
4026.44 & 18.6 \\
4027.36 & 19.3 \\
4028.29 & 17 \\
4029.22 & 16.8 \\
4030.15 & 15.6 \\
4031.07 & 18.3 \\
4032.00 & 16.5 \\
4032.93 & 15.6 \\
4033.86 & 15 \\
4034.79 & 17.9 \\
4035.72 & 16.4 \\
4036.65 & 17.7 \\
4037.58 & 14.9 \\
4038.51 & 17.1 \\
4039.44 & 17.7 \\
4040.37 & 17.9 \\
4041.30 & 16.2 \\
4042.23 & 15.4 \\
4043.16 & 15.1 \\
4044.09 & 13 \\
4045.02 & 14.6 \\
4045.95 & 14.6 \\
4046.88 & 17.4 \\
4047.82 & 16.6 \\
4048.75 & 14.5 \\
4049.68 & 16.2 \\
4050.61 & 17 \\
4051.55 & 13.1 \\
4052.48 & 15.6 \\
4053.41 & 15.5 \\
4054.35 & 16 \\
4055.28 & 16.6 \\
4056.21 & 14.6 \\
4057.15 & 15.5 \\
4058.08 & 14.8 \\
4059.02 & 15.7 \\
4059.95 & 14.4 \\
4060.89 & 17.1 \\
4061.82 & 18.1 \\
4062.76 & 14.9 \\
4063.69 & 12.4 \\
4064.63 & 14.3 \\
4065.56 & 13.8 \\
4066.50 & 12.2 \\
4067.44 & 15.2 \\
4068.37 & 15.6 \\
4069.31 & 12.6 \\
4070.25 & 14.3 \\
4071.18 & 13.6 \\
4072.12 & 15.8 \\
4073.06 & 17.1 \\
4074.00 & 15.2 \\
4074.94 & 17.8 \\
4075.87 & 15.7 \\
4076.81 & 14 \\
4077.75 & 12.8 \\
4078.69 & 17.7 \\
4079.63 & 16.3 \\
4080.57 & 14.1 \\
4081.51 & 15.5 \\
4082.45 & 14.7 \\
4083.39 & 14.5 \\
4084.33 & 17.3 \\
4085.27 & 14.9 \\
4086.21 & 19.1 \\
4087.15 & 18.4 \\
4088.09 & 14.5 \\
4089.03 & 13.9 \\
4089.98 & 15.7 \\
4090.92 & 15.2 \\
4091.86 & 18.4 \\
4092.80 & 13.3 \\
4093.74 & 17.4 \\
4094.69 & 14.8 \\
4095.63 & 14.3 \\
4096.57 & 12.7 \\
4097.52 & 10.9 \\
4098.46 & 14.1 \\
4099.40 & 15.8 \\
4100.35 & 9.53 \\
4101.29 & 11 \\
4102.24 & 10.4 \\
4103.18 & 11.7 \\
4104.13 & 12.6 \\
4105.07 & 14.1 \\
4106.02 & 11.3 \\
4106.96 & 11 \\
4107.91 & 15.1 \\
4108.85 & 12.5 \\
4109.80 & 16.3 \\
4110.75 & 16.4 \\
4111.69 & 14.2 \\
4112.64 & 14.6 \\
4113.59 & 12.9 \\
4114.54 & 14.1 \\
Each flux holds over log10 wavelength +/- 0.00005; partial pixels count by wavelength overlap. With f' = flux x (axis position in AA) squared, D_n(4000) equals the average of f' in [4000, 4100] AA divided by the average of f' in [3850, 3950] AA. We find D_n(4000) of 1.73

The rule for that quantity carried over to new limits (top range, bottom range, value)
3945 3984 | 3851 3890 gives 1.19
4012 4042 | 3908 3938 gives 1.82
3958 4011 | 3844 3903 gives 1.61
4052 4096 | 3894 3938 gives 1.62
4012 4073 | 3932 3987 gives 1.67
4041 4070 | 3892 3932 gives 1.47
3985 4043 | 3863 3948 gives 1.95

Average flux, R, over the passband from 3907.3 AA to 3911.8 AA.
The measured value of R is 11.6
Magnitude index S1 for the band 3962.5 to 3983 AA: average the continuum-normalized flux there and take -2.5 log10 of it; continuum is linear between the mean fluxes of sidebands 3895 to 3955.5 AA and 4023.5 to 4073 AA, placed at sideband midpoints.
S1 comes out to 0.371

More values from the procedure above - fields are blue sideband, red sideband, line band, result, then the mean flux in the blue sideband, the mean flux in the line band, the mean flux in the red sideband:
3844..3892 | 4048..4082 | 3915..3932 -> 0.11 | 9.2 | 9.83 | 15.2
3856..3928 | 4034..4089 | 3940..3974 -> 0.22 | 10.3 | 9.94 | 15.5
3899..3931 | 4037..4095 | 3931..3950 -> 0.36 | 11.1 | 8.56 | 15.5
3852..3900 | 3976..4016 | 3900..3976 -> 0.33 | 9.48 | 9.92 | 17.8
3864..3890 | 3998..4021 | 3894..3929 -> -0.07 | 8.97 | 11.5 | 16.1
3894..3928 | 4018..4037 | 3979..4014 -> -0.21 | 11.6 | 18.5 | 16.6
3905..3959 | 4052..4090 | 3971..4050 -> -0.25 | 10.4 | 16.5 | 15.3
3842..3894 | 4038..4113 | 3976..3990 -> -0.12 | 9.16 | 13.8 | 14.9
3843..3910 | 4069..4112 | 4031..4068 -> -0.15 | 9.8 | 15.6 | 14.5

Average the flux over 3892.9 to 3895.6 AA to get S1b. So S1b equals 11.4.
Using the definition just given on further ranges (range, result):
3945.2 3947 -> 11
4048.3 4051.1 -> 15.9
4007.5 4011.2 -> 15.5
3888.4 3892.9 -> 7.56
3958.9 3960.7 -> 11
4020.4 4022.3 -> 15.9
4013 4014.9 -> 17.2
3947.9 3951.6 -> 12.7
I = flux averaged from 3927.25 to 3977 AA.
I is 8.96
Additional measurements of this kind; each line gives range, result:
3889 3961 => 10.4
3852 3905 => 9.68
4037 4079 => 15.3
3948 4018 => 14.5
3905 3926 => 11.8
